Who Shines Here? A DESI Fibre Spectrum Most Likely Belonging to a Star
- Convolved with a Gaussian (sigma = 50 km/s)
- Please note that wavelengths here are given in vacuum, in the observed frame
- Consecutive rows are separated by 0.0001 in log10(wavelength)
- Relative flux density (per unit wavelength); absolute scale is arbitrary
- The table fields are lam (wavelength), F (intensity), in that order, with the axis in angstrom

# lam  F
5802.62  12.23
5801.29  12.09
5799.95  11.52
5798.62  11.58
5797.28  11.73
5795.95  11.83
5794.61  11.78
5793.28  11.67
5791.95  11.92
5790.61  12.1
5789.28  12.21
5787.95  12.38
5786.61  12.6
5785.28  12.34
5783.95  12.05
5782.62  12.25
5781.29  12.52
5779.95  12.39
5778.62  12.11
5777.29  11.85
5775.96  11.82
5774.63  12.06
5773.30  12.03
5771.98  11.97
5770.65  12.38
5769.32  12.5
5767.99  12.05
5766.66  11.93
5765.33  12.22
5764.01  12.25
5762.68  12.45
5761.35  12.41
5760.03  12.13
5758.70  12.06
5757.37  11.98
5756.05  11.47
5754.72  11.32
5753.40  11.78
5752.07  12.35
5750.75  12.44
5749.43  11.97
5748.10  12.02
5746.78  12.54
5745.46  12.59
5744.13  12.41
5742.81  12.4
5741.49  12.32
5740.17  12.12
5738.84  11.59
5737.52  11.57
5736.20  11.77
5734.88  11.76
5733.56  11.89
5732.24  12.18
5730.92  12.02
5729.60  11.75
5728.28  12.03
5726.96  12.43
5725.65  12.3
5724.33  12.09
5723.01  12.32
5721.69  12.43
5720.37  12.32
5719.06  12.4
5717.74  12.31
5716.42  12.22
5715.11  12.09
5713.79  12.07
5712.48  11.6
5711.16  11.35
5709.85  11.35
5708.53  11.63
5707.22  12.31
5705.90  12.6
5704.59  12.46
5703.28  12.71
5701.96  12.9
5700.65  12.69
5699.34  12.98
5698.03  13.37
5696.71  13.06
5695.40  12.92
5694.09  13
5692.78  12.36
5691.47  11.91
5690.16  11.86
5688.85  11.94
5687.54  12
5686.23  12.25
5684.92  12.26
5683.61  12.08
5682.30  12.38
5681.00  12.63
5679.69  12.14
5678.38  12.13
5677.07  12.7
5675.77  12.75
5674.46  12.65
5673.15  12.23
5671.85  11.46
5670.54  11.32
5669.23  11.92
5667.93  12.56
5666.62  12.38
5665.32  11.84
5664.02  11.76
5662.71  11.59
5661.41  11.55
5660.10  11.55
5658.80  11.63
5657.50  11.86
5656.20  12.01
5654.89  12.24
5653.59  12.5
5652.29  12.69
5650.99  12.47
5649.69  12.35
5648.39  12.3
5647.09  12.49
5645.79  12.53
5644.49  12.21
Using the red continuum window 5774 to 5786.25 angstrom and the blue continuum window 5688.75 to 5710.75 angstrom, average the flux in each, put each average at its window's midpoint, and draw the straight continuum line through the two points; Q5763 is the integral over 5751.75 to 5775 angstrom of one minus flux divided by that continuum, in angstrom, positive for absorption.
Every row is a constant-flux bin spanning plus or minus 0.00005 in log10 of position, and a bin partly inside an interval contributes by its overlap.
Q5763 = 0.30 angstrom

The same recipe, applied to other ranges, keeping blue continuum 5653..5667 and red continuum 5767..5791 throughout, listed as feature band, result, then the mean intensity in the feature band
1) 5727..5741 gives 0.2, 11.9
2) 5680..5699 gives -0.7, 12.4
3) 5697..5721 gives -0.6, 12.3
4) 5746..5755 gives 0.0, 12.1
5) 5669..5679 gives -0.2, 12.1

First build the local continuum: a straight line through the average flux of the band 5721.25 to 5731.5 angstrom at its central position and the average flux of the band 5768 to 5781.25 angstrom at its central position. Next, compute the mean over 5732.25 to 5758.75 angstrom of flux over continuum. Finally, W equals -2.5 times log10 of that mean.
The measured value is 0.01 mag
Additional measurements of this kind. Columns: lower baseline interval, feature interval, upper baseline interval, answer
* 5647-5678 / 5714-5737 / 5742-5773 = 0.00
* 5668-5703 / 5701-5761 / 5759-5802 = 0.01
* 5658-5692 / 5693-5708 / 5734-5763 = -0.06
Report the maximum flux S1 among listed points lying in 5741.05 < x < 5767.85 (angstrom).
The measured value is 12.59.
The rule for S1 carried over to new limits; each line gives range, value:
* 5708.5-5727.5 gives 12.43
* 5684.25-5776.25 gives 13.37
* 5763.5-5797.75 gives 12.6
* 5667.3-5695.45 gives 13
